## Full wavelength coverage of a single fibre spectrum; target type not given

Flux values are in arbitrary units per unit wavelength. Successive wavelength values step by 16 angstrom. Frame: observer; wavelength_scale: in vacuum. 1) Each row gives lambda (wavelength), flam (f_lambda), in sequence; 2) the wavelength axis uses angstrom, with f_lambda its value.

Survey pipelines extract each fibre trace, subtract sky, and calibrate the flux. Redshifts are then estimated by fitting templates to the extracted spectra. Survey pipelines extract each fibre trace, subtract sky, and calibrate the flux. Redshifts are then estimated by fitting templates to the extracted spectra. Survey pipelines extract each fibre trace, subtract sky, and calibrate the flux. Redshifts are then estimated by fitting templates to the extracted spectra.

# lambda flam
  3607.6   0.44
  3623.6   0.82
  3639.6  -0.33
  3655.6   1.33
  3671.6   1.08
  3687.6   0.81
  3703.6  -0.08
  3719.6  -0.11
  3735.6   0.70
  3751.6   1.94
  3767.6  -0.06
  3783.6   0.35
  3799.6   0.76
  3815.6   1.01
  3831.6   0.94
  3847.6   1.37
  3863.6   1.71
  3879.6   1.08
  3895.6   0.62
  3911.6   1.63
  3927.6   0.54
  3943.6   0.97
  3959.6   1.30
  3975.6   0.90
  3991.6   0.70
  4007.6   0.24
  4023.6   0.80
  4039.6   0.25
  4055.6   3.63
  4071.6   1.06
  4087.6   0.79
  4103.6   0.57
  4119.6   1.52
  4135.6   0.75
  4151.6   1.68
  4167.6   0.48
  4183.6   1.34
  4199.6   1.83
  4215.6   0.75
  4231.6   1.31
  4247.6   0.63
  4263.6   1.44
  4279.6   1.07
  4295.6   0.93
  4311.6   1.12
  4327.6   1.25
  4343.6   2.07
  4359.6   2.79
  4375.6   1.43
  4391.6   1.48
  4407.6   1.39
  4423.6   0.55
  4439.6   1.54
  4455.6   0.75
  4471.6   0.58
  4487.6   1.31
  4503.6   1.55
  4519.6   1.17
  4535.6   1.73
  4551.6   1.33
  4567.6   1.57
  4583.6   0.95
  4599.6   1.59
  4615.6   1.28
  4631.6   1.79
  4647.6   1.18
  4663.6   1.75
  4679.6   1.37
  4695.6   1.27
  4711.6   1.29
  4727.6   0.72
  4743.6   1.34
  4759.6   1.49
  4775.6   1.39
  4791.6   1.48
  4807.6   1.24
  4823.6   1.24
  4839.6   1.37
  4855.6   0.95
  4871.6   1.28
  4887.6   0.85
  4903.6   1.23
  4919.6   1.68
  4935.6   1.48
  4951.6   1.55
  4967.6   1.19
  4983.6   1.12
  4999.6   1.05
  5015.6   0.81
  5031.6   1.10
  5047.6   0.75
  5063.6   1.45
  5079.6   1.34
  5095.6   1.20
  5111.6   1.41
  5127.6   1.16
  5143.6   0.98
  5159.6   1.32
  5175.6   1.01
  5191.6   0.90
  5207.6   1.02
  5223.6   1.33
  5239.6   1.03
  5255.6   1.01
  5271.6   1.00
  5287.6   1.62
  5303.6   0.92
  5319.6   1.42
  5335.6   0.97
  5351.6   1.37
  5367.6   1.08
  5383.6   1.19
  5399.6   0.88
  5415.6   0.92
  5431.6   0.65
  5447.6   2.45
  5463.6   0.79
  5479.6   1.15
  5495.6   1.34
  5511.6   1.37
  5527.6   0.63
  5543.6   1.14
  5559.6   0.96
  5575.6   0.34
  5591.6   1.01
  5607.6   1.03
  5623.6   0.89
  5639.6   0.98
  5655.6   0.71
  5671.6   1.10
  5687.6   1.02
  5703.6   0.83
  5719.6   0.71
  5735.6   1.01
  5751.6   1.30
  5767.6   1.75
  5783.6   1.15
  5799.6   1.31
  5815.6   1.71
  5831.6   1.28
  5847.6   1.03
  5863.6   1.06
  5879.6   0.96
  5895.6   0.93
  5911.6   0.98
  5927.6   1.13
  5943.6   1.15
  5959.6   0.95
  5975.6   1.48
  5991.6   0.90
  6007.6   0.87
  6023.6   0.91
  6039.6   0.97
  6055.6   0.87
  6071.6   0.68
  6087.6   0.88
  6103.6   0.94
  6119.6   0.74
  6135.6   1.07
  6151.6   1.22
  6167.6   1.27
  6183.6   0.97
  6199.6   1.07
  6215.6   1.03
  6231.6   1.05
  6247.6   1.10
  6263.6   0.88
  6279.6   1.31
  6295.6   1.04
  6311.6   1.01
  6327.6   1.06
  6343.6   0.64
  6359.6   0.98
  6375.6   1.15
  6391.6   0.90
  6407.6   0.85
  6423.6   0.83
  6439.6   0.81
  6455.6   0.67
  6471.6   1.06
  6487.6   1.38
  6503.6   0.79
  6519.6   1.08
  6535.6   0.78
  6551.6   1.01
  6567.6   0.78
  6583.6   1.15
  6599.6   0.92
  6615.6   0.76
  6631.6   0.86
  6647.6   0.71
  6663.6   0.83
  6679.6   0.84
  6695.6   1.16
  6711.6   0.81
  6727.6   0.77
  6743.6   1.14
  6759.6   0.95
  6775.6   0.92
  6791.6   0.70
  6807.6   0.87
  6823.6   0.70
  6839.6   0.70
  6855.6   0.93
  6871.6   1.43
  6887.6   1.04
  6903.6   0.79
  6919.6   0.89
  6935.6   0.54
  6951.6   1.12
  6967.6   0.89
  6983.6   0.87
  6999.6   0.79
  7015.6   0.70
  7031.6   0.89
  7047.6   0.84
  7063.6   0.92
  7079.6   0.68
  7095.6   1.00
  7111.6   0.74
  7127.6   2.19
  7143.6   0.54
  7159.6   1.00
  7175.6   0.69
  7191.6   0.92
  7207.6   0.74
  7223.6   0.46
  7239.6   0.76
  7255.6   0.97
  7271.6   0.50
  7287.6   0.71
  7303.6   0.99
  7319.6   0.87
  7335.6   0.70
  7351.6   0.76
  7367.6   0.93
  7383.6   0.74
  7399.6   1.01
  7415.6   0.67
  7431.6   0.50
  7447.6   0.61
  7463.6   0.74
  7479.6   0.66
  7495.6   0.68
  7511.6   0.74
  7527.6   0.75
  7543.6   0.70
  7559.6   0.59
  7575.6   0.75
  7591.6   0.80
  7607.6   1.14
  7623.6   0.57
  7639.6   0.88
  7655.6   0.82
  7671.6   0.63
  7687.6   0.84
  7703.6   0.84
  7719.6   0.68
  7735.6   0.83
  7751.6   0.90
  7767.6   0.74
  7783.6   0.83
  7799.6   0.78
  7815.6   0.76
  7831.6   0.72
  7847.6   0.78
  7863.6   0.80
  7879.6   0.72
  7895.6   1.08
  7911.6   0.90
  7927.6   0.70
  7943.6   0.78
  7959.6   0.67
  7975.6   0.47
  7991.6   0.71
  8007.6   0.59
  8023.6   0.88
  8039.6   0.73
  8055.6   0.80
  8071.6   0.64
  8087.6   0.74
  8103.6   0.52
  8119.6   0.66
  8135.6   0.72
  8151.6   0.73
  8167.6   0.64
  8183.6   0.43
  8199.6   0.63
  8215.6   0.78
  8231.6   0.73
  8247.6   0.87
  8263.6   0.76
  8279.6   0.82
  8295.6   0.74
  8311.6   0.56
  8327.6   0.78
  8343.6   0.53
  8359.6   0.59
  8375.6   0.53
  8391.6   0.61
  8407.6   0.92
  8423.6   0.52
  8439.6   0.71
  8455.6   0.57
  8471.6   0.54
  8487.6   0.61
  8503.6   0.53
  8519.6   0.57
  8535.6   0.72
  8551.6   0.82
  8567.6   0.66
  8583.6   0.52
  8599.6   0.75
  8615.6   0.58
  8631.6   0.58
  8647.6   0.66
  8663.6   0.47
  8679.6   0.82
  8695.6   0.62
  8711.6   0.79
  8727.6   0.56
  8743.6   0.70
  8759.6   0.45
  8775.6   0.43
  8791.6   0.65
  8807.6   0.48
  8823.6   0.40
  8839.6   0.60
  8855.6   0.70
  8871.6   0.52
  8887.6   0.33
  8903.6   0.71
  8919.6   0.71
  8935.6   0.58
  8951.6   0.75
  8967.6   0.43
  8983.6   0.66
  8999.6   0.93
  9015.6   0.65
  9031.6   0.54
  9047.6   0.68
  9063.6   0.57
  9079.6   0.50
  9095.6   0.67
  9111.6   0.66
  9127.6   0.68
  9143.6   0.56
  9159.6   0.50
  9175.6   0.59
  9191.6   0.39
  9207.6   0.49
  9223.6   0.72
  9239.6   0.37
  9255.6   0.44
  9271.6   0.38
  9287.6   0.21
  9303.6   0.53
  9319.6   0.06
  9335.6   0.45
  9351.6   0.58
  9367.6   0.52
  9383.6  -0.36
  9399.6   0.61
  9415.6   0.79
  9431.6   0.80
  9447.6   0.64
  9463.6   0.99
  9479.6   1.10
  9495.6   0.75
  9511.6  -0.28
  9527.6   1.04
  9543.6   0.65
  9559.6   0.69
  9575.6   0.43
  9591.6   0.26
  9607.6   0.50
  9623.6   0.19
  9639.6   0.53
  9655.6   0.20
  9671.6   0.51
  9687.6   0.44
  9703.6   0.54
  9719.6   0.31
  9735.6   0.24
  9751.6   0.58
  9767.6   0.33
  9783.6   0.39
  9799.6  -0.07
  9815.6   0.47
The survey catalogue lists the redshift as 0.09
